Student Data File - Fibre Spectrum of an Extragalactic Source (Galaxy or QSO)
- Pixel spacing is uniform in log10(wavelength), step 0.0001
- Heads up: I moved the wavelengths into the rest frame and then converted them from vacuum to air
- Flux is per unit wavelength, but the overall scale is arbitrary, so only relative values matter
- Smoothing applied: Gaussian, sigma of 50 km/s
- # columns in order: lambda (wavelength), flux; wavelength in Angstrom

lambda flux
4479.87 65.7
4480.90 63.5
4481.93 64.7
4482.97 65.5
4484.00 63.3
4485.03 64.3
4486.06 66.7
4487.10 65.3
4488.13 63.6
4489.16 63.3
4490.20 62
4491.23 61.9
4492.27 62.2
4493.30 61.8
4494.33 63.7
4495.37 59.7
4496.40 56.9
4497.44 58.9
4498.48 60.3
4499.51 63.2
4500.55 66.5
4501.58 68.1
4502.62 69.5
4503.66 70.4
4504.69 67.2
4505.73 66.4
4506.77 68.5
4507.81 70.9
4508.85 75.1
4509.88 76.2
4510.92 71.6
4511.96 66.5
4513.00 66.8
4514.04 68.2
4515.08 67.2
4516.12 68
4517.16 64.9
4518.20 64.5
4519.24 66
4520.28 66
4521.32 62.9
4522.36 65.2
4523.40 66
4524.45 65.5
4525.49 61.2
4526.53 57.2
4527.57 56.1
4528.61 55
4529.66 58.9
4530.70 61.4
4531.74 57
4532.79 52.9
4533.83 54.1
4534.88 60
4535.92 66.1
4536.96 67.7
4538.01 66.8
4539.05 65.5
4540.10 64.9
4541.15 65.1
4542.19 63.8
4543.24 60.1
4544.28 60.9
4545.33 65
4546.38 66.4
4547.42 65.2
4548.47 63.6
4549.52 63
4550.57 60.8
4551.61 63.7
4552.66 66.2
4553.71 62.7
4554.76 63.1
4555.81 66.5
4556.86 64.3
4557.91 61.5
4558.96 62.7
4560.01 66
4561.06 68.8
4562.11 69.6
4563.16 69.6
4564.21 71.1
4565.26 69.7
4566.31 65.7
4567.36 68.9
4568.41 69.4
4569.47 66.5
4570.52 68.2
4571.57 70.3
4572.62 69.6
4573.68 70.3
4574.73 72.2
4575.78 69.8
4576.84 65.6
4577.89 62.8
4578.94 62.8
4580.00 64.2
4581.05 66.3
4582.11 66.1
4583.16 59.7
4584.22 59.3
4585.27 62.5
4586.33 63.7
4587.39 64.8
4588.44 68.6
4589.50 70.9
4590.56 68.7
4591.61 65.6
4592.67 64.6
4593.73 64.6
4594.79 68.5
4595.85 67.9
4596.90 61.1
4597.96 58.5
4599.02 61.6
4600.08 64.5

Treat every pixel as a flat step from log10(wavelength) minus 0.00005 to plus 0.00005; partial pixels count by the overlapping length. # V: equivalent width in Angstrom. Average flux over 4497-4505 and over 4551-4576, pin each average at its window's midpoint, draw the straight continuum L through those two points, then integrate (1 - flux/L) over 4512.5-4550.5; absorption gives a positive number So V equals 2.0 Angstrom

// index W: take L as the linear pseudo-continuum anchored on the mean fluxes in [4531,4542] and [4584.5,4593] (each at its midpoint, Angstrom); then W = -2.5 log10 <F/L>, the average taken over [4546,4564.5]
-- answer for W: -0.029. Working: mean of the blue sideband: 62.1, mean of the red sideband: 66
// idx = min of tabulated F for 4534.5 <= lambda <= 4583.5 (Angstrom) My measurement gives 59.7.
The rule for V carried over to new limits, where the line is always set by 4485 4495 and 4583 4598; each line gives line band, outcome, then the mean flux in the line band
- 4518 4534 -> 0.8 Angstrom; 60.7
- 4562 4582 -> -1.0 Angstrom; 68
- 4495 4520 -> -1.2 Angstrom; 66.8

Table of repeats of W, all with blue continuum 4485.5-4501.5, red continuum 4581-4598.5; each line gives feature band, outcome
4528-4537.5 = 0.08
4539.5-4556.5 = 0.00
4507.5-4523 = -0.08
